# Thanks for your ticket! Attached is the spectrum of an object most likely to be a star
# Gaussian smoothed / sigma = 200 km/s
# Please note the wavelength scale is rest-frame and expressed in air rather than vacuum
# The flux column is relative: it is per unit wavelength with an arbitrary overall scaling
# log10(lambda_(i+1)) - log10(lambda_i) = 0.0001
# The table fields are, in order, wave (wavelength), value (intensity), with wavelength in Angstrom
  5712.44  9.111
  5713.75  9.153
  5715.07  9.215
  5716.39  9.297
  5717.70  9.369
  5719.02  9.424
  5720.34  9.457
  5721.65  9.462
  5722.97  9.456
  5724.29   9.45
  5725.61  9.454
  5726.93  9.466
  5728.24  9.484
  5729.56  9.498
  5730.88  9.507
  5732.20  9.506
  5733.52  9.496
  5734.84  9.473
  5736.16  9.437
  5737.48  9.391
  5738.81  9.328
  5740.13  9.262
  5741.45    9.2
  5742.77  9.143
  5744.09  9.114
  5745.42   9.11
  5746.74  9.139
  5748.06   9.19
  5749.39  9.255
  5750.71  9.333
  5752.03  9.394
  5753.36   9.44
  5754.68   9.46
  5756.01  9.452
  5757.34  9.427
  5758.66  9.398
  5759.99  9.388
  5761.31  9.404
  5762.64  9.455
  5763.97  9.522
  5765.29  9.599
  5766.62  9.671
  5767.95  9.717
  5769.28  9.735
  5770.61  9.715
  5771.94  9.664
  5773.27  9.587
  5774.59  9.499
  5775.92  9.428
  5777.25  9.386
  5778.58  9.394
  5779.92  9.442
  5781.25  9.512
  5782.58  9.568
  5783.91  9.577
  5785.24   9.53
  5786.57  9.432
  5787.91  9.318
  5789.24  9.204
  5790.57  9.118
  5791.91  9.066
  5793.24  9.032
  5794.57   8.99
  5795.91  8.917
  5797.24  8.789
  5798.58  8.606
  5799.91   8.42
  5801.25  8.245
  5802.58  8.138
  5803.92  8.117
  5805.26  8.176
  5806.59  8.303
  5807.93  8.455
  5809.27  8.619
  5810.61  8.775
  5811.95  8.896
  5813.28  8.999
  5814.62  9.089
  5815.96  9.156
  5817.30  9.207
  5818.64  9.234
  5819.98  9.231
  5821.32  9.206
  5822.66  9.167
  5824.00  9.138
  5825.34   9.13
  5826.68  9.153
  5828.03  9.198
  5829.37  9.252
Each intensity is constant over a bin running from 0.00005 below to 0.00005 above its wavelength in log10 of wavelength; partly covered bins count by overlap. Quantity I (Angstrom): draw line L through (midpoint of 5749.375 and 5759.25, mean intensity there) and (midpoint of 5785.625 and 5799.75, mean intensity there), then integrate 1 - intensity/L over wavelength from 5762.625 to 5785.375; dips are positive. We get -0.8 Angstrom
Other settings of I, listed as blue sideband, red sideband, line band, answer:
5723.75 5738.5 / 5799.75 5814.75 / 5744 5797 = -2.5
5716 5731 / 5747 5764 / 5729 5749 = 0.2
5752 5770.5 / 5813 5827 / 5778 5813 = 1.5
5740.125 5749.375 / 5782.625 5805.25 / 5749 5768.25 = -0.8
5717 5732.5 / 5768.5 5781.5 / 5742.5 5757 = 0.3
